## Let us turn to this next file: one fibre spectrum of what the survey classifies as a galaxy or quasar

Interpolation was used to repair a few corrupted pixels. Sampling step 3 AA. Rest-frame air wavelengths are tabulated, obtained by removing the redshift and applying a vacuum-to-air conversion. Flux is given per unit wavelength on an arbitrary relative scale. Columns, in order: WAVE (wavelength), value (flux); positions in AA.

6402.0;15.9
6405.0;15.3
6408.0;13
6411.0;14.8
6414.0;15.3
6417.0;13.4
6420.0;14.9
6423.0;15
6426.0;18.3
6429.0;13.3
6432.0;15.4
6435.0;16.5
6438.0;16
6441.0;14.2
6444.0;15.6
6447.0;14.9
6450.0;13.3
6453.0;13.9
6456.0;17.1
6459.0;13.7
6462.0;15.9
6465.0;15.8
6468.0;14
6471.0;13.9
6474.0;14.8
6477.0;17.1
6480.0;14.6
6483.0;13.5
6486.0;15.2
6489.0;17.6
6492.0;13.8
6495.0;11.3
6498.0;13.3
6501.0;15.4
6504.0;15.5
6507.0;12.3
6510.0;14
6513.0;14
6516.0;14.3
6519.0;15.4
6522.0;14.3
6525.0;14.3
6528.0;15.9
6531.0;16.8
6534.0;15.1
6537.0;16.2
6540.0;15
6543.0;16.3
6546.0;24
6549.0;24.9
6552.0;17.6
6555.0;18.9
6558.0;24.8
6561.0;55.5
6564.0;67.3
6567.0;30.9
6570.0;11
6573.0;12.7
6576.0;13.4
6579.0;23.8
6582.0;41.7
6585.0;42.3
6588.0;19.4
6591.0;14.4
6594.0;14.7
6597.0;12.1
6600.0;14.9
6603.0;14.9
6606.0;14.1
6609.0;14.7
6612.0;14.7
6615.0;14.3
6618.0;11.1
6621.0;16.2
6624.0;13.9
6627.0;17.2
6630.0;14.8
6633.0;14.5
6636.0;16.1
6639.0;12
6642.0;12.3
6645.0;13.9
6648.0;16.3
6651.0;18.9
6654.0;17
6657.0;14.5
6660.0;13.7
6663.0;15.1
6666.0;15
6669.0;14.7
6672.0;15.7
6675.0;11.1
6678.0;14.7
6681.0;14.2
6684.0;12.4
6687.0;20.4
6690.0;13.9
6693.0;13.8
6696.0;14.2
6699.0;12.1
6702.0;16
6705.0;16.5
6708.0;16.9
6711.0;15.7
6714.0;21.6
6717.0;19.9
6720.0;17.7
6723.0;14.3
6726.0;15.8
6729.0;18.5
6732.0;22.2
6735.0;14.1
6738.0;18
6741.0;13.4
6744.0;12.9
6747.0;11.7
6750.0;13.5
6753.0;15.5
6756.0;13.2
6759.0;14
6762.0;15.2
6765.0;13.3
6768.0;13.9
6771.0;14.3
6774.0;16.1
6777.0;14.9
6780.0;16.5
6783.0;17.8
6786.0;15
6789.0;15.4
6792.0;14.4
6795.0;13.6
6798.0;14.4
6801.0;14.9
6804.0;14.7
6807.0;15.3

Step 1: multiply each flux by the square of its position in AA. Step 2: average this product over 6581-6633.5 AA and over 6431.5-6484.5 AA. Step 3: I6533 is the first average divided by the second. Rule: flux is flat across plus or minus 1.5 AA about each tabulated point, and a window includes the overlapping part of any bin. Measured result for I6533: 1.2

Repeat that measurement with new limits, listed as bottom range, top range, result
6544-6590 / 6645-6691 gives 0.55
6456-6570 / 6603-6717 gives 0.84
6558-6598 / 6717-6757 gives 0.59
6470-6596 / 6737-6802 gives 0.79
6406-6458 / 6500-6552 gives 1.11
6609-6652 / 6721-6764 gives 1.07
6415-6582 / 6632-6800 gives 0.91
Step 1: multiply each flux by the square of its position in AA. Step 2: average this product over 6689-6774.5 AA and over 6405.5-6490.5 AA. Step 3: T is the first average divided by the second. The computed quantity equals 1.12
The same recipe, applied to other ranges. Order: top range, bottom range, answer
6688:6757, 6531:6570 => 0.63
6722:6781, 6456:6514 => 1.12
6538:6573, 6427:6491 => 1.85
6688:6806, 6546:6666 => 0.82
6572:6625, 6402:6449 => 1.26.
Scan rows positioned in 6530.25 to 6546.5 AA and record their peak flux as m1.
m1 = 24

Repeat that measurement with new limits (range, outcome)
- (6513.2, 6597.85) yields 67.3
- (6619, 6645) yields 17.2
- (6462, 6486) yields 17.1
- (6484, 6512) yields 17.6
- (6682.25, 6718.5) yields 21.6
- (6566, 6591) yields 42.3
